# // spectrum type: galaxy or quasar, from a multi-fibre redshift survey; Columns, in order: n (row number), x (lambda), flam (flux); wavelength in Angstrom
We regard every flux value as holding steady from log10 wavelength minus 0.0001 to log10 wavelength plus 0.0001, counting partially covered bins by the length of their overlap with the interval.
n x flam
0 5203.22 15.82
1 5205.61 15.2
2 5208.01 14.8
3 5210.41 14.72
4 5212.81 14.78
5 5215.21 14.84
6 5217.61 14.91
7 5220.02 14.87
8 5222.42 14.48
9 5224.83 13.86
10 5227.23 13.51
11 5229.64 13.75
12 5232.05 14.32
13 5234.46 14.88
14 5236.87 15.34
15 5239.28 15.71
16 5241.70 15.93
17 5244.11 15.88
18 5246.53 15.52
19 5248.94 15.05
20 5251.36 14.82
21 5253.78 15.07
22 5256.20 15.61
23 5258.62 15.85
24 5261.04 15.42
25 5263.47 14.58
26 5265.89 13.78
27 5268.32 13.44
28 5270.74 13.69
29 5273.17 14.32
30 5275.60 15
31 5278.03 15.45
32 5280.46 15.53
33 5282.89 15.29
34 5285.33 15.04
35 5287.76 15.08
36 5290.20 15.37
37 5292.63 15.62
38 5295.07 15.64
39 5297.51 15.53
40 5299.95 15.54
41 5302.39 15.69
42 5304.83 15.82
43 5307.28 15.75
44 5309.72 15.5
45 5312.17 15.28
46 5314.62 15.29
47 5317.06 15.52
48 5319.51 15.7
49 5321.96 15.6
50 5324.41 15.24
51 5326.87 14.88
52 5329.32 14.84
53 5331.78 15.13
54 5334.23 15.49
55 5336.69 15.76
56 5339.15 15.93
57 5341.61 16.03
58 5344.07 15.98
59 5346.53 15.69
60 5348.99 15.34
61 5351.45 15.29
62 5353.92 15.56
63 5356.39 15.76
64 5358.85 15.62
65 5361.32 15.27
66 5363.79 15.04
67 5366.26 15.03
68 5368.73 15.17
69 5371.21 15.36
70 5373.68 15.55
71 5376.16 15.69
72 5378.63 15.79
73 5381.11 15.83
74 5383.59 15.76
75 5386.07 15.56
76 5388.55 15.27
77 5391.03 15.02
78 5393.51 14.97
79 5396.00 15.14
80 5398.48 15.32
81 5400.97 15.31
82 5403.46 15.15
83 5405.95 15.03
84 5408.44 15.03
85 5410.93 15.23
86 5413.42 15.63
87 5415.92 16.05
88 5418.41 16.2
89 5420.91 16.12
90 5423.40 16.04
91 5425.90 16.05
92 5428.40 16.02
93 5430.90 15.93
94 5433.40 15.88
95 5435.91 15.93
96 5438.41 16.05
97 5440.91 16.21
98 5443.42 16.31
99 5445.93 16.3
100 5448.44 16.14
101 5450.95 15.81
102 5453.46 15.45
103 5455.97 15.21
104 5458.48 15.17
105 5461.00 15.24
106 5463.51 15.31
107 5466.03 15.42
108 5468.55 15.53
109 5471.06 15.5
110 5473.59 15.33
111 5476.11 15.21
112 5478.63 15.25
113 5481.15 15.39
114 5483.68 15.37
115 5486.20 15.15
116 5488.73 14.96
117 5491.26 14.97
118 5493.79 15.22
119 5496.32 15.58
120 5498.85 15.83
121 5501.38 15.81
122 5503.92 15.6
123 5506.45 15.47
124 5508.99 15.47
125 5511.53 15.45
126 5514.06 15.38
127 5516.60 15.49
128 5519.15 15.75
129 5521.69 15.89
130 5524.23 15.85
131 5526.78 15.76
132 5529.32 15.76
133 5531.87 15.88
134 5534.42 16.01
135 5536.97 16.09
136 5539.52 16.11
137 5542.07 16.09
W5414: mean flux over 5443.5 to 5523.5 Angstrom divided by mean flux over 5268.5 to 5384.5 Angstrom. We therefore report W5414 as 1.0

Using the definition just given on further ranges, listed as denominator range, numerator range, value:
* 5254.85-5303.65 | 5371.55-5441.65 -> 1.04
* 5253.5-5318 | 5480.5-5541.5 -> 1.03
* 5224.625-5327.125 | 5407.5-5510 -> 1.03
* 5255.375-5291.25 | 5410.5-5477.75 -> 1.06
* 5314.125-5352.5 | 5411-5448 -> 1.03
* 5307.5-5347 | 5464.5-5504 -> 0.99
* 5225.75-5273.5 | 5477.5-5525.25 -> 1.04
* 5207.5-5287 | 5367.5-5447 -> 1.05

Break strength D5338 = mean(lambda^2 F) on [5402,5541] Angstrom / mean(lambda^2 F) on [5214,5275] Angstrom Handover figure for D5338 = 1.2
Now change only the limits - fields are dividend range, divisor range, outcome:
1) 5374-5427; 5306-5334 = 1.04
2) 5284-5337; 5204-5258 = 1.06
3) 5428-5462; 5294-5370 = 1.07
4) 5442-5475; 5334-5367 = 1.04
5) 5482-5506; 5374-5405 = 1.04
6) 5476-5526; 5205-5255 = 1.15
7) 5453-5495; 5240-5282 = 1.10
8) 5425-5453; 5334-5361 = 1.06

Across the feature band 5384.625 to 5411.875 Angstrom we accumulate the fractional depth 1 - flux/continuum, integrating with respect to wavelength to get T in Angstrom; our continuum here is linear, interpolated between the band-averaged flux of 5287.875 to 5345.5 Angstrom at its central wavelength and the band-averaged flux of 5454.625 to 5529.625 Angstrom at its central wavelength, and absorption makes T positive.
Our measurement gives 0.52 Angstrom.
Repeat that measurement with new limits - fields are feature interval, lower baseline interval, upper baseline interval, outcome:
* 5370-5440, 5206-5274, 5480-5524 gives -1.8 Angstrom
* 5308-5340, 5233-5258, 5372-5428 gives 0.1 Angstrom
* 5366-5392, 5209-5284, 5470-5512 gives -0.6 Angstrom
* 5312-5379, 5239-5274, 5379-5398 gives -0.9 Angstrom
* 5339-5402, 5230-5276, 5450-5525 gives -1.2 Angstrom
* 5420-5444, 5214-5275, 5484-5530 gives -1.2 Angstrom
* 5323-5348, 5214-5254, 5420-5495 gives -0.5 Angstrom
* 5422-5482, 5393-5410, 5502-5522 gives -1.5 Angstrom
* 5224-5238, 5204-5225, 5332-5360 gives 0.6 Angstrom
